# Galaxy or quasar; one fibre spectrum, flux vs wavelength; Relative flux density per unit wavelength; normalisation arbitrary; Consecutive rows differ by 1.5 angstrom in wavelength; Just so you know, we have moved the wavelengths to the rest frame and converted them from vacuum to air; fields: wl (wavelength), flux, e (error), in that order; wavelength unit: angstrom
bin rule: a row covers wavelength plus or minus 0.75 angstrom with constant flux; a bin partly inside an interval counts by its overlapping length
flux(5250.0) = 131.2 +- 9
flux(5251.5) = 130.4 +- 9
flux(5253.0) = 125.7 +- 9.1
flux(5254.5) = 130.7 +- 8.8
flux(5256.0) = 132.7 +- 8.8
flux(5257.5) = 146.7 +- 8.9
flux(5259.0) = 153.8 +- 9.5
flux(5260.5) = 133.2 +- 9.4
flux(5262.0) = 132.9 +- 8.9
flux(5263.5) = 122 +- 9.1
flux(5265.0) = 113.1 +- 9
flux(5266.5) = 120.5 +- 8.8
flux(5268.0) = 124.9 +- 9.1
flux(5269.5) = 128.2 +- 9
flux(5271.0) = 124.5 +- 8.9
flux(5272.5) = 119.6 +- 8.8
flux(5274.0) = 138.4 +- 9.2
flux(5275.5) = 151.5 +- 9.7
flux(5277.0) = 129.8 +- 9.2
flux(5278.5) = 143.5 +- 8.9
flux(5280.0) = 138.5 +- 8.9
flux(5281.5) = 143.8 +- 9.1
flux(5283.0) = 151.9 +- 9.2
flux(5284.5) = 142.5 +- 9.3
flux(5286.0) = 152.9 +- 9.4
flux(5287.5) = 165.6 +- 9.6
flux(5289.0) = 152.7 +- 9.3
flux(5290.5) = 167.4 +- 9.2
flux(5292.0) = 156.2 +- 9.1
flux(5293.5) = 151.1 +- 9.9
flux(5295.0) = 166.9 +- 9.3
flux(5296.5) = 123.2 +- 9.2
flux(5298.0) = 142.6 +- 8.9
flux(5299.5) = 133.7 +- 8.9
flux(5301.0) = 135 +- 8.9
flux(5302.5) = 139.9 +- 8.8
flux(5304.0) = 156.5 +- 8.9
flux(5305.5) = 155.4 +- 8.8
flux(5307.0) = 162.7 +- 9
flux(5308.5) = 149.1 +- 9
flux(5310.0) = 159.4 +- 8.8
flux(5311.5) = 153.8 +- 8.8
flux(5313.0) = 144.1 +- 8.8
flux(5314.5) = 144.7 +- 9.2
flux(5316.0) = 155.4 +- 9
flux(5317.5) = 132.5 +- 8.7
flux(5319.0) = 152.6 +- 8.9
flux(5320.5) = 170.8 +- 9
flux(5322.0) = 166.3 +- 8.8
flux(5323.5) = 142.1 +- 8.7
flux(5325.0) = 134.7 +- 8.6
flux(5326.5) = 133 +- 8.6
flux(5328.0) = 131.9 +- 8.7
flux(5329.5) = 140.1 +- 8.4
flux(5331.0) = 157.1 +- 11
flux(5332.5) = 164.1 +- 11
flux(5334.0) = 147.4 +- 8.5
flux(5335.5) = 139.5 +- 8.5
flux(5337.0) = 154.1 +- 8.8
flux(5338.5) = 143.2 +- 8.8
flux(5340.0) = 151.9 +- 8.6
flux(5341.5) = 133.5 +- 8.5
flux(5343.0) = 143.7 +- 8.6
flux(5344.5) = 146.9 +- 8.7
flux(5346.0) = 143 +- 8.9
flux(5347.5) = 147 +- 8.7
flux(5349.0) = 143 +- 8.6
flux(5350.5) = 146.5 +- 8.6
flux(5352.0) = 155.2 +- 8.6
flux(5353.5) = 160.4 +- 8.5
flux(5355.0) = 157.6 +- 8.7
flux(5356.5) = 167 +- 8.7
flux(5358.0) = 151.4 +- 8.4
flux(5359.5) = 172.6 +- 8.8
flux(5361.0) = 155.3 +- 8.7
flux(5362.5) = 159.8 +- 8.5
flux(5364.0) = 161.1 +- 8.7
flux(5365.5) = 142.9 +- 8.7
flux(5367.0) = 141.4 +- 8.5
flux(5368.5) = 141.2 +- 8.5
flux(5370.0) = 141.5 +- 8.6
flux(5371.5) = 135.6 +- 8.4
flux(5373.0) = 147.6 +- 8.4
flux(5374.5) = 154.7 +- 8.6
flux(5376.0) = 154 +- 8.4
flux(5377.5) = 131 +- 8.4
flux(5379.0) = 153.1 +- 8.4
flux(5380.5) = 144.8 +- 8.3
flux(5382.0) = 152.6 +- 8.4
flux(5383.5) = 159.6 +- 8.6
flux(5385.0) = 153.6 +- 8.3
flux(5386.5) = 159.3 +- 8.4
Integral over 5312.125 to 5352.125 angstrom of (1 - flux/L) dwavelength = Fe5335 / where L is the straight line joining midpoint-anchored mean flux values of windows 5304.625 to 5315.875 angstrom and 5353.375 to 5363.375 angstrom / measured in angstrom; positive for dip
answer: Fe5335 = 2.5 angstrom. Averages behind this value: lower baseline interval 153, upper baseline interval 161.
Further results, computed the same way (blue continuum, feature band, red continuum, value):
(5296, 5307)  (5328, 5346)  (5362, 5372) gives -0.2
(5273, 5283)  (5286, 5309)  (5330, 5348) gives -1.2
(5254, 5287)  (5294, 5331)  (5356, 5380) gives -1.4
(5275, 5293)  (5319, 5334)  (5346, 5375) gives 0.2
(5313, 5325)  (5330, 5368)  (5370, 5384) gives -0.6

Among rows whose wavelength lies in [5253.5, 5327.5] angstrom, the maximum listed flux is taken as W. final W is 170.8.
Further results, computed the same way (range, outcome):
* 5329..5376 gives 172.6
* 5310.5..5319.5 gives 155.4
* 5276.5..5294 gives 167.4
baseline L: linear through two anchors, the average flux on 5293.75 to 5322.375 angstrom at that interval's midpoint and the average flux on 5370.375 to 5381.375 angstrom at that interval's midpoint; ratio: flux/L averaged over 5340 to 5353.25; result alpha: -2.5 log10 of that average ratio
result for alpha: 0.01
